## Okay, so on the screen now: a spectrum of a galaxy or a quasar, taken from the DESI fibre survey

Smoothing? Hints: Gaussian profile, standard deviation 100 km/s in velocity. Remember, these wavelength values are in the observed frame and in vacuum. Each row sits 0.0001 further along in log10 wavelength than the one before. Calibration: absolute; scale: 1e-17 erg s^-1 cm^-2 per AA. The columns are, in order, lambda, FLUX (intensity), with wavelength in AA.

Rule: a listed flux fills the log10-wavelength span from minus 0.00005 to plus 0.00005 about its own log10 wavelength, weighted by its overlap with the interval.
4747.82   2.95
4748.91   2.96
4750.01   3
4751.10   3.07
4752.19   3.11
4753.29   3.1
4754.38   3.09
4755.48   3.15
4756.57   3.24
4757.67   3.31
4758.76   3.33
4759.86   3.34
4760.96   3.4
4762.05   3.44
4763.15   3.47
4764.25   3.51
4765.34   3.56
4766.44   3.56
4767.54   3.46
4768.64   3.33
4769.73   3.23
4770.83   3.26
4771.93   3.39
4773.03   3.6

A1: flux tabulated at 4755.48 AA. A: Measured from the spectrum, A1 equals 3.15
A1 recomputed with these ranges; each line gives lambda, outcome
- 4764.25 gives 3.51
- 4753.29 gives 3.1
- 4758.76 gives 3.33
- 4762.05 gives 3.44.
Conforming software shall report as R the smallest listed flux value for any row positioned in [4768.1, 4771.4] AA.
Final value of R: 3.23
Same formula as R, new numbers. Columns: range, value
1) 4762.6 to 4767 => 3.47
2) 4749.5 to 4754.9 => 3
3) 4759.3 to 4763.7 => 3.34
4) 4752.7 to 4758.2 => 3.09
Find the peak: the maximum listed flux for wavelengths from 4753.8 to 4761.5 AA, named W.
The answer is 3.4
